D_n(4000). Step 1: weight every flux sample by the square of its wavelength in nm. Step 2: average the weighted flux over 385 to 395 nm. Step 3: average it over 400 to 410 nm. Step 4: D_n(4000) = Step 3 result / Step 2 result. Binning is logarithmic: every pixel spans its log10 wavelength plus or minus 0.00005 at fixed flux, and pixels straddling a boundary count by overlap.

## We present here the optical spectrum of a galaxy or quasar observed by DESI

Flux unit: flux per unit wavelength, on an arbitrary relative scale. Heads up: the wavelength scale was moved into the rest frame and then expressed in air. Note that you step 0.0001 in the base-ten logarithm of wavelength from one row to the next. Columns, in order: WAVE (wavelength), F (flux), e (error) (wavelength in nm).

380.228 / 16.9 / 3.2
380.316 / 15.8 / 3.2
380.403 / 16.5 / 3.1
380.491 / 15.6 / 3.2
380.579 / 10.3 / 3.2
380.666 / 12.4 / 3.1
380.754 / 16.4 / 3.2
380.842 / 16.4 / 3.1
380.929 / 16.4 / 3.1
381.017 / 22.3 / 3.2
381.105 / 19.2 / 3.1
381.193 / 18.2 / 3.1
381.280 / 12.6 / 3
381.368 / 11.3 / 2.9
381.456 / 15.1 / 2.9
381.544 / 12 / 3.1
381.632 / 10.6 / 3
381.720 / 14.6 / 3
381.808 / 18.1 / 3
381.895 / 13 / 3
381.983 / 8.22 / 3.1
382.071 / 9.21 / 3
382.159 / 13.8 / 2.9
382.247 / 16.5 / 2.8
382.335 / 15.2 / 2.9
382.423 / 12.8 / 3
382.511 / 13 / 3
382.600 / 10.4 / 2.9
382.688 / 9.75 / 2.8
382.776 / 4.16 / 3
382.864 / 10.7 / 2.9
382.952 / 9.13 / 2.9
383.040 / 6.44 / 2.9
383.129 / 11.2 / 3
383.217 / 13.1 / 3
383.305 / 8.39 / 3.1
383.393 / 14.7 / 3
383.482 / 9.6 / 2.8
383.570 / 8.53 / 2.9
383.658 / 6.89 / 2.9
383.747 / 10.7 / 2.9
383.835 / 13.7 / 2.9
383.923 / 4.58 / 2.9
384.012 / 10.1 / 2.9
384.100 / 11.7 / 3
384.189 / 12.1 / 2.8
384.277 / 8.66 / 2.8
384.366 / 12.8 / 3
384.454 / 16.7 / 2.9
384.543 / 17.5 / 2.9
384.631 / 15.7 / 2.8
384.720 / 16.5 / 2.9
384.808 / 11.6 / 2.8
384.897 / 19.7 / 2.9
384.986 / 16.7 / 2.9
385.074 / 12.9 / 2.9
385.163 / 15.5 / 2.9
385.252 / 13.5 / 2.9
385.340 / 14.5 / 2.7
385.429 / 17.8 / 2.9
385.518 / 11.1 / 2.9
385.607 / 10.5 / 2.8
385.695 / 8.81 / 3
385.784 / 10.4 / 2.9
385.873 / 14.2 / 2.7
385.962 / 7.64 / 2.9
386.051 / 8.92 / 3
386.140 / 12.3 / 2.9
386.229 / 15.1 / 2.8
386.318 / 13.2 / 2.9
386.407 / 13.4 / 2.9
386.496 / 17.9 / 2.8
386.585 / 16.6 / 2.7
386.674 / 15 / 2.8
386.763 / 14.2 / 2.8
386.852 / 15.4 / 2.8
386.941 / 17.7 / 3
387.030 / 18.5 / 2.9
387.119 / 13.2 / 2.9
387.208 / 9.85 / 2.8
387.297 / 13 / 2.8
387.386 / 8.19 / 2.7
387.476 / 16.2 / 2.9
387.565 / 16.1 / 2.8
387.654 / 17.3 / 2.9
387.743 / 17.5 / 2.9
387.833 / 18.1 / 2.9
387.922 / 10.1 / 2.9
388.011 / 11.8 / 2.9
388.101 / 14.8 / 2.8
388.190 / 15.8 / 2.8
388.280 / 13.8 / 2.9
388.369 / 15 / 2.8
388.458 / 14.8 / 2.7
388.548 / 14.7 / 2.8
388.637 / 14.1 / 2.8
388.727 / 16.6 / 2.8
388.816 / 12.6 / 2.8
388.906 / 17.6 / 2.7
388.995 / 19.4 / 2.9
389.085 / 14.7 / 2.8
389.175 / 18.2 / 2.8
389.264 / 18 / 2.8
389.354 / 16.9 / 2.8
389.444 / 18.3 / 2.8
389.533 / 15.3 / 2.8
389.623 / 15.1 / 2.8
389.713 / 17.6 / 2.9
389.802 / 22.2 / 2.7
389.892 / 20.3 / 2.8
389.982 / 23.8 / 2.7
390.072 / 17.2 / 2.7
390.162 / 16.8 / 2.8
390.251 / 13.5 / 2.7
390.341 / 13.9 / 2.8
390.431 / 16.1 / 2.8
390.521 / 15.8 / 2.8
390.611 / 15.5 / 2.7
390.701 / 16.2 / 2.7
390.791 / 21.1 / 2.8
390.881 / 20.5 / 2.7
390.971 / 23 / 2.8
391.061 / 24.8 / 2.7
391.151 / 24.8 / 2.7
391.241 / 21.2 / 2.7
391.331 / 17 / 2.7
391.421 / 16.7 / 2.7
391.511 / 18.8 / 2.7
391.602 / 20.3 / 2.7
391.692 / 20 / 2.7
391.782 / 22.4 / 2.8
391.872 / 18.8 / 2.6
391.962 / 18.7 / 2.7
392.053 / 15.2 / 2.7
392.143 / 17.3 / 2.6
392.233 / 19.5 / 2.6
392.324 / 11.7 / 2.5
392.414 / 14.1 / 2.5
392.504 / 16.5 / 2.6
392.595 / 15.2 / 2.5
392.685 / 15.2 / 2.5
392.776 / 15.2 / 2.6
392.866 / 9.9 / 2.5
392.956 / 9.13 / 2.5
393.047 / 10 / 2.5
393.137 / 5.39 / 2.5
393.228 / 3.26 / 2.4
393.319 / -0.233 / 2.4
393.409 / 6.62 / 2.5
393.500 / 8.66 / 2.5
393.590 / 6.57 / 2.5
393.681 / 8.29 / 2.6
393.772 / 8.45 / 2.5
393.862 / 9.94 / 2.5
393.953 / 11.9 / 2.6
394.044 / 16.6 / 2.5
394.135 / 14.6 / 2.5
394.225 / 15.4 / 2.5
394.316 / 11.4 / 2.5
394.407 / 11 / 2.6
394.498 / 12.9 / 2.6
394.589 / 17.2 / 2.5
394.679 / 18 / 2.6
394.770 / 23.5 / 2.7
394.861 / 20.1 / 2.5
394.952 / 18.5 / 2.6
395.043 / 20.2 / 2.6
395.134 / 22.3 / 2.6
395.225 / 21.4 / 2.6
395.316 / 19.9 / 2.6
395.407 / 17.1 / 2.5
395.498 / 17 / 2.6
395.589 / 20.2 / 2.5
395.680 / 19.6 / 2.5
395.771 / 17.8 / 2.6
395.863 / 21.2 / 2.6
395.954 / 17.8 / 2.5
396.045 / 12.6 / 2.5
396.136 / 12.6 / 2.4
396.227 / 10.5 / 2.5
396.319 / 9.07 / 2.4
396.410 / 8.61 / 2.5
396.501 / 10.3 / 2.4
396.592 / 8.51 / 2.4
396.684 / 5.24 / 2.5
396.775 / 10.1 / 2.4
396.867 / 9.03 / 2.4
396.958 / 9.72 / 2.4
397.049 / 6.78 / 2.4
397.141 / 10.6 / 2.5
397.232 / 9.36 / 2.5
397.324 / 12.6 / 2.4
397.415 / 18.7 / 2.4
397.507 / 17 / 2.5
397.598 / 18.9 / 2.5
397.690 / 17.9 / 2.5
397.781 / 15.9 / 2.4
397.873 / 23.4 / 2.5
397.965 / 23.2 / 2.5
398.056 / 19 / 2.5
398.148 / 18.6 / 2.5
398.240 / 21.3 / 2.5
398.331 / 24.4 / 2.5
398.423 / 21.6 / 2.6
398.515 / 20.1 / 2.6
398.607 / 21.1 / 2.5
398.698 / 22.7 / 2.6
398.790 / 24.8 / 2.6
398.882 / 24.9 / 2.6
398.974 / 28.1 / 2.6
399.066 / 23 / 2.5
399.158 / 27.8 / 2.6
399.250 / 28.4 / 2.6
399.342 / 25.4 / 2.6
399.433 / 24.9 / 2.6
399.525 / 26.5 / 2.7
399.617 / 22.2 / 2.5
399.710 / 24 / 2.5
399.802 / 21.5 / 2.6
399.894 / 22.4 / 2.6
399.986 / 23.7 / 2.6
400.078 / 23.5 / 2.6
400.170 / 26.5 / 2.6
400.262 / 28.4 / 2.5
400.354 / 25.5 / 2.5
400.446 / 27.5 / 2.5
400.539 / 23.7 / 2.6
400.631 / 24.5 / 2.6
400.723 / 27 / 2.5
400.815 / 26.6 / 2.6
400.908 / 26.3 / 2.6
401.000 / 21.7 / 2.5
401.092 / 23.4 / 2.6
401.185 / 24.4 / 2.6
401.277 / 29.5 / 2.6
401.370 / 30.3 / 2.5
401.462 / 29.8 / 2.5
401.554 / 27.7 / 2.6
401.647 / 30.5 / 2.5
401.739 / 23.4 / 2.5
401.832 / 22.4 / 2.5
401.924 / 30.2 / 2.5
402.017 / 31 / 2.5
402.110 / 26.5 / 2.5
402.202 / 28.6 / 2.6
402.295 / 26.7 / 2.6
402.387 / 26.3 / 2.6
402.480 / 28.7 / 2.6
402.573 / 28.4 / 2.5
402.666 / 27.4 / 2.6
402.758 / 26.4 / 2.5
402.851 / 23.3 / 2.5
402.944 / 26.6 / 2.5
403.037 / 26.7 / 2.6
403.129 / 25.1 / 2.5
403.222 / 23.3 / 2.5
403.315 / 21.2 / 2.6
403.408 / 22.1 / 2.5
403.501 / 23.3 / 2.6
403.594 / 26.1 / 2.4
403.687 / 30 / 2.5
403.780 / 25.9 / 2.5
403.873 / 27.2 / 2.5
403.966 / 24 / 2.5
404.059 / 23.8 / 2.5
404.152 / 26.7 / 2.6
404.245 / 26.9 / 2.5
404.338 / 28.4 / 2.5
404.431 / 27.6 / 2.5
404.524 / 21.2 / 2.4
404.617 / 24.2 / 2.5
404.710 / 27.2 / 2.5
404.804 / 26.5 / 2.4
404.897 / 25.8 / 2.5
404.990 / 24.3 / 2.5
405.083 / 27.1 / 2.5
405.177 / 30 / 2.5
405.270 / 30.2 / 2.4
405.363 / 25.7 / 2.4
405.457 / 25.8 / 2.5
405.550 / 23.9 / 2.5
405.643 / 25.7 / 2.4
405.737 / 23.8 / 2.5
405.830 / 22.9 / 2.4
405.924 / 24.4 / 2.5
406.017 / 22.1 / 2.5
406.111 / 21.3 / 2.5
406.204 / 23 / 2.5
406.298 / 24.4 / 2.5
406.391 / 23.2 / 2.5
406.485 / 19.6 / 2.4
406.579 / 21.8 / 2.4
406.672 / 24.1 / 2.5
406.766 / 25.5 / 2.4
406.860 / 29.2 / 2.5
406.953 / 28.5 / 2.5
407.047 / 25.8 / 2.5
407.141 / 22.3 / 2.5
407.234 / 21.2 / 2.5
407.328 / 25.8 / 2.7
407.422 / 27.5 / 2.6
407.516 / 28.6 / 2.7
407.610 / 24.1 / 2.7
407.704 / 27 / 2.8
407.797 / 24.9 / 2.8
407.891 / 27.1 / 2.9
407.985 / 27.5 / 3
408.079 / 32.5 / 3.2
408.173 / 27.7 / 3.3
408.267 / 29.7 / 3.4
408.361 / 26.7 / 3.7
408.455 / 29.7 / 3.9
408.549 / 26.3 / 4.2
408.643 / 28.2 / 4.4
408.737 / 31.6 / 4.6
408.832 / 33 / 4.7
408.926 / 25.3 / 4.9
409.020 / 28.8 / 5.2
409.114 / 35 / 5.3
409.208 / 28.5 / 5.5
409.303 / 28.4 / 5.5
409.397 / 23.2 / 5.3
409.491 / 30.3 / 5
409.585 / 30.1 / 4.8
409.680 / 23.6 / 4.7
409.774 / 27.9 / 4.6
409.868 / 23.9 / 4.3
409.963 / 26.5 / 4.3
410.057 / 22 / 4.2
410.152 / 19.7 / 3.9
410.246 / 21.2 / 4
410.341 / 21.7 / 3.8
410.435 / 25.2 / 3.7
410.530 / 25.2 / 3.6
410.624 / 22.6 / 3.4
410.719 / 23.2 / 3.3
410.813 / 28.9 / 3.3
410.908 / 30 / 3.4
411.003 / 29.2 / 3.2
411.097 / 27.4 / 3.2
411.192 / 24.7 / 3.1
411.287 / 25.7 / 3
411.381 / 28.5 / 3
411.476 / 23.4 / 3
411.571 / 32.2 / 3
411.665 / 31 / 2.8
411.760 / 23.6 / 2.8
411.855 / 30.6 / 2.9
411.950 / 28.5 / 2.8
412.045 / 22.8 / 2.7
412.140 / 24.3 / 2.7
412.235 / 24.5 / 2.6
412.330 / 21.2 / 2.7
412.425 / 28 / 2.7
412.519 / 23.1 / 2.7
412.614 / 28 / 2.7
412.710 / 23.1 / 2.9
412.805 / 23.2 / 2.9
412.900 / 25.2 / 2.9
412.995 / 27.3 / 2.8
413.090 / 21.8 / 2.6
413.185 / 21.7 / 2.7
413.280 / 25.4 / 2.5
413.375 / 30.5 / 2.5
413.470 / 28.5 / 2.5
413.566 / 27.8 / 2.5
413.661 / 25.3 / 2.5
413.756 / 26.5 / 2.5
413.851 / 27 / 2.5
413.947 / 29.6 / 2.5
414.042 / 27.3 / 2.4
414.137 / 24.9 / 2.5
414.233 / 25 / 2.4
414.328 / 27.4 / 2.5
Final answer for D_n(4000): 1.9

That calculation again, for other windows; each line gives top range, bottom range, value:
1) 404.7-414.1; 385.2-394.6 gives 1.94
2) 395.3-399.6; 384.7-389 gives 1.32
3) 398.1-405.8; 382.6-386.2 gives 2.38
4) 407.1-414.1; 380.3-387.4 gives 2.32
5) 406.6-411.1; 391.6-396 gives 1.93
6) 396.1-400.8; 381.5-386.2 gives 1.75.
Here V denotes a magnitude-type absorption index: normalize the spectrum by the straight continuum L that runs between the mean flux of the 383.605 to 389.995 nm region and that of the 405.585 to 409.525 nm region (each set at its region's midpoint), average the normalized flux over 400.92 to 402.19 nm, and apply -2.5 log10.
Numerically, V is -0.18 mag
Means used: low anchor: 14.4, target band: 27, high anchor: 26.3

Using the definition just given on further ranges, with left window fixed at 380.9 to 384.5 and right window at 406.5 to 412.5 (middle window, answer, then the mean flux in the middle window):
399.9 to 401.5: -0.189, 25.9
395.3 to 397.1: 0.421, 13.1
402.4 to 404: -0.113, 25.6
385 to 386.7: 0.049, 13.2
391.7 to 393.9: 0.398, 12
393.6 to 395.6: 0.165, 15.9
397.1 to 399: 0.040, 19.7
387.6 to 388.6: 0.006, 14.9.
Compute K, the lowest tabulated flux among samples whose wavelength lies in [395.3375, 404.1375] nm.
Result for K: 5.24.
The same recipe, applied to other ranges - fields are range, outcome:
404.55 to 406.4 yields 21.3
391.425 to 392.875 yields 9.9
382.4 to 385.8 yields 4.16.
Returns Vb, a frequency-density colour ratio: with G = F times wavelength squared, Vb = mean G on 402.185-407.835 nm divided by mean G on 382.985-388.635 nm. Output 2.11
